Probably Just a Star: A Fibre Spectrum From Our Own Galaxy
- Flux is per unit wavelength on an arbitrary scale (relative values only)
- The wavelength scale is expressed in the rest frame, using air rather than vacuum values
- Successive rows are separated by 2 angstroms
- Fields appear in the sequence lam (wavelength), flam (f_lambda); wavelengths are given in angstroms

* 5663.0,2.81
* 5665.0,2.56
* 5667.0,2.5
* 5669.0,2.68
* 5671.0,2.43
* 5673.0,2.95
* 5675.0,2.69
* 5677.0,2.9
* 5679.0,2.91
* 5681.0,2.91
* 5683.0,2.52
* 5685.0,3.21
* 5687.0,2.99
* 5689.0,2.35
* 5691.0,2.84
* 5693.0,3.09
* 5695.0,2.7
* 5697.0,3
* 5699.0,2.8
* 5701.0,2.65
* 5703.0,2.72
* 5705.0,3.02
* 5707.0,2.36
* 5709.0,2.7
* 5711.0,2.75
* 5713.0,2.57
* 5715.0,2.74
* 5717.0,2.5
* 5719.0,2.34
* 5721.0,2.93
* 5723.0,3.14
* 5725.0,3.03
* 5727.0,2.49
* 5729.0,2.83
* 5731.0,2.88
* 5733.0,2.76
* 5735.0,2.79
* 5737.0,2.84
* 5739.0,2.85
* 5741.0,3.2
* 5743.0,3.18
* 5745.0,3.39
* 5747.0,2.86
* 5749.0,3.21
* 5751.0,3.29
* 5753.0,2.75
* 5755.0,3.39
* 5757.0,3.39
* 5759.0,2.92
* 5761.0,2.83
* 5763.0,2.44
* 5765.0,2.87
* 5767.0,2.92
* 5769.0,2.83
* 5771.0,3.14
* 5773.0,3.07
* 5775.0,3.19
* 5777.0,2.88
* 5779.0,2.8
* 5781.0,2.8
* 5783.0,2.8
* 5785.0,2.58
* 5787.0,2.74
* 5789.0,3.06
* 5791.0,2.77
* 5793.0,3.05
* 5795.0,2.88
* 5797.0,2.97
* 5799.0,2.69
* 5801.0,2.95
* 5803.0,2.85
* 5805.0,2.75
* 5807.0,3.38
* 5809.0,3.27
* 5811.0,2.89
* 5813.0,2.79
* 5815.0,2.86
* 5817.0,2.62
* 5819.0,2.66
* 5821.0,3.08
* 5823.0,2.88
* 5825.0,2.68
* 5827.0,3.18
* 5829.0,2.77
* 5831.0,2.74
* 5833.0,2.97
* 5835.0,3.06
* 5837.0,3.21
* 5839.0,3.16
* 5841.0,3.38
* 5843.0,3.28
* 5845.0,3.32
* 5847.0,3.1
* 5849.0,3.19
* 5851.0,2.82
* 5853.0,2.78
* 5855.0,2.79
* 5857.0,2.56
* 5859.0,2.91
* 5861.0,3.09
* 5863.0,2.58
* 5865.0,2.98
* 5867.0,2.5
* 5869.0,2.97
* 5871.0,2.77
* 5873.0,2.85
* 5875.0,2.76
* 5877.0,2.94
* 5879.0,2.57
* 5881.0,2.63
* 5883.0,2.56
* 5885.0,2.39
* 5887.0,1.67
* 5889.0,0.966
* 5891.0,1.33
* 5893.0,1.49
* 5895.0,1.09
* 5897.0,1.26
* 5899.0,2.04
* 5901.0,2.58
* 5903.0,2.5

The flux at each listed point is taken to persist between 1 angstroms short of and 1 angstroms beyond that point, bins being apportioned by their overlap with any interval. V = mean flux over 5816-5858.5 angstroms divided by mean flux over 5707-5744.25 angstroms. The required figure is 1.06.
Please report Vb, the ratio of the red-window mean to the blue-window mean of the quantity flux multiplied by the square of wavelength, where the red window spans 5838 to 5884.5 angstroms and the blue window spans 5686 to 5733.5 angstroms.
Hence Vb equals 1.1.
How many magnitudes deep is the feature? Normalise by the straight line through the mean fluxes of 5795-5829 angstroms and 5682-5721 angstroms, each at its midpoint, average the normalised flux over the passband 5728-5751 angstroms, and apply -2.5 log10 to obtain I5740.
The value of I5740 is -0.08 mag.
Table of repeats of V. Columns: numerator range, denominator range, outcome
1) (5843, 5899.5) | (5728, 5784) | 0.84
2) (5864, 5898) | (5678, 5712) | 0.79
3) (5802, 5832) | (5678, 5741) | 1.04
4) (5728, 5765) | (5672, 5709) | 1.06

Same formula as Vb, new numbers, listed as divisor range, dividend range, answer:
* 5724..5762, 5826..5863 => 1.04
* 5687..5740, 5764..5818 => 1.08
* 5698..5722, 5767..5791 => 1.11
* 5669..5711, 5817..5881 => 1.10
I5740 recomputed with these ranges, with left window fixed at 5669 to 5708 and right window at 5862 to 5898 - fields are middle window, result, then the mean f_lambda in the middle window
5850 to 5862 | -0.22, 2.82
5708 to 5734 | -0.02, 2.74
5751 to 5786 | -0.15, 2.93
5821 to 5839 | -0.23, 2.96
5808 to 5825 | -0.18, 2.87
